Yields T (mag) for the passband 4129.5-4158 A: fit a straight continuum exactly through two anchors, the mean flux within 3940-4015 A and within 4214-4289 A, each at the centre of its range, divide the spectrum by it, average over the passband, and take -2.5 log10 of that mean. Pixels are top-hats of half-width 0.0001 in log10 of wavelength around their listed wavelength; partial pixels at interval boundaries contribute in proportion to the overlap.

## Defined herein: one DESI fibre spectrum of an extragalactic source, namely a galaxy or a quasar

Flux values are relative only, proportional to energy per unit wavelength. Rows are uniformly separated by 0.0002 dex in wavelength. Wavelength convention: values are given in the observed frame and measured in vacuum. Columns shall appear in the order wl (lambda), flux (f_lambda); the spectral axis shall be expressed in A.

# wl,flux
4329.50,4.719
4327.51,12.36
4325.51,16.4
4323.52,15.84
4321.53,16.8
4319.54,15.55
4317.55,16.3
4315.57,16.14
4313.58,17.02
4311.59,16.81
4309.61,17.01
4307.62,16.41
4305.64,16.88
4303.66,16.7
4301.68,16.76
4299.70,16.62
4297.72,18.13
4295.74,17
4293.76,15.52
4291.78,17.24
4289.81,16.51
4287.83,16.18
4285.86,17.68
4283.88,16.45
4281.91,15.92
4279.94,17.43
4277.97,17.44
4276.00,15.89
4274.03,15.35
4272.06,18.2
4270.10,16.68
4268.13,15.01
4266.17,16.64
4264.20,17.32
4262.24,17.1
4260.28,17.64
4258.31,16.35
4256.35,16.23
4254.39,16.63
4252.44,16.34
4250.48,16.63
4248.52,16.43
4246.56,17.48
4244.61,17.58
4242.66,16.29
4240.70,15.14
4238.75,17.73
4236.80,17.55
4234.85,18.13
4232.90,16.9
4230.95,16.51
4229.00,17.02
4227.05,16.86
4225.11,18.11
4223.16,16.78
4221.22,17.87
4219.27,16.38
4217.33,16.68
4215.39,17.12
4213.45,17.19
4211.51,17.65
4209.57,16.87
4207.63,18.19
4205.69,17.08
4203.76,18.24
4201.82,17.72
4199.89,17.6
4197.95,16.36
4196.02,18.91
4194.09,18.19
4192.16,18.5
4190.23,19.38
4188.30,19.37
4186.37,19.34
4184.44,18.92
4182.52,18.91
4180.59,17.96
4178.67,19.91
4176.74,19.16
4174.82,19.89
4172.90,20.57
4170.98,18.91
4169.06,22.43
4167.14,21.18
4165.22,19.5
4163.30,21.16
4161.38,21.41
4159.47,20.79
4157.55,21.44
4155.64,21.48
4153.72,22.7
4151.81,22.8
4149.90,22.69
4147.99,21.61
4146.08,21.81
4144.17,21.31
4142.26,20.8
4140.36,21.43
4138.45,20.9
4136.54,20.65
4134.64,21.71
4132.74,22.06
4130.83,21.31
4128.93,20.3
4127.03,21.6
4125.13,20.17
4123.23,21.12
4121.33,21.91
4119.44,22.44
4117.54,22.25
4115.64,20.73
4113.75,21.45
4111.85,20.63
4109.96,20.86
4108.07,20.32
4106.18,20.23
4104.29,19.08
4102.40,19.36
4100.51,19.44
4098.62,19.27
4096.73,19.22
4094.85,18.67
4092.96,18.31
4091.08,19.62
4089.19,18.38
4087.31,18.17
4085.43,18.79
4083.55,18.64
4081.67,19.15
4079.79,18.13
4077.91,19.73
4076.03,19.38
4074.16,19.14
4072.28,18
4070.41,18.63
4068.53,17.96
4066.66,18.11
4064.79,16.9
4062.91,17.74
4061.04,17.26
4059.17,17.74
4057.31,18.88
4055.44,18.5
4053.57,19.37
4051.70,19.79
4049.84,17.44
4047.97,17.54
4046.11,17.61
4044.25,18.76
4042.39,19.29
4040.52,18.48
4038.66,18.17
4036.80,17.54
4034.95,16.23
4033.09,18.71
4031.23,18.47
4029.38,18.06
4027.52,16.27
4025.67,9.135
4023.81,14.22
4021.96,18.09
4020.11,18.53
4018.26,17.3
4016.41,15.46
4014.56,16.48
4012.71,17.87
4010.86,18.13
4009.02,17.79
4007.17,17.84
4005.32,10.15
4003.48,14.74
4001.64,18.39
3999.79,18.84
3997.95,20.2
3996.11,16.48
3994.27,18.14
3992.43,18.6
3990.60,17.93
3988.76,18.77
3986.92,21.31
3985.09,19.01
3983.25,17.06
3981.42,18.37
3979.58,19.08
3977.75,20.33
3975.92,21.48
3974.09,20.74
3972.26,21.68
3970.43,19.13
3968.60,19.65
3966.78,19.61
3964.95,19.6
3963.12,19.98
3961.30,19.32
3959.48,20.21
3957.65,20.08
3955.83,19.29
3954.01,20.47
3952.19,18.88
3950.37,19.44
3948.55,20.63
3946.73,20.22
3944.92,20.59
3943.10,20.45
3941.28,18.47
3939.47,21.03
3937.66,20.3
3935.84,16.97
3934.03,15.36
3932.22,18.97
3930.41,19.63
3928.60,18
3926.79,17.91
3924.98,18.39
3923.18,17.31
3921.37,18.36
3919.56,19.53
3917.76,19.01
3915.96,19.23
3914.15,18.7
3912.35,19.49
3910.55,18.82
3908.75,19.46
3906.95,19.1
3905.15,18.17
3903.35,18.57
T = -0.22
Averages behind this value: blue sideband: 18.9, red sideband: 16.8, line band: 21.6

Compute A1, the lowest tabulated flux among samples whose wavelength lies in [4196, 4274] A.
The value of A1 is 15.01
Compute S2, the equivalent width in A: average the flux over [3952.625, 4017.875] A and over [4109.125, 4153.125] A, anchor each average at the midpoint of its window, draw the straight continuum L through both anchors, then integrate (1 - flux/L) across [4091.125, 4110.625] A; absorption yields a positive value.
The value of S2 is 1.30 A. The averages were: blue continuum 18.6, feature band 19.5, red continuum 21.4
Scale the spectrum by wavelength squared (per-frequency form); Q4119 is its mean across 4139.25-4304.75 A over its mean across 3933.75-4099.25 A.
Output 1.09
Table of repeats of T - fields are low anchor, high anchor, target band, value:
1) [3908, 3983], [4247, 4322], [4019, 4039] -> 0.13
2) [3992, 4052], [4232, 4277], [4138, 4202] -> -0.19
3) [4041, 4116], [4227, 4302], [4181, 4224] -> -0.02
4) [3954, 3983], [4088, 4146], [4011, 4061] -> 0.16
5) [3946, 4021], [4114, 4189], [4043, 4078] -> 0.08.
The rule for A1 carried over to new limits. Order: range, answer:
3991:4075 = 9.135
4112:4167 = 19.5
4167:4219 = 16.36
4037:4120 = 16.9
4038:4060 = 17.44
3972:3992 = 17.06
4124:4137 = 20.17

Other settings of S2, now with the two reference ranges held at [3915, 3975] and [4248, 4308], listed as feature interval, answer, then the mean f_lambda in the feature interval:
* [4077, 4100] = -0.8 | 18.8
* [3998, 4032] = 4.1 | 16.5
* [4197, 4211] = -0.1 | 17.4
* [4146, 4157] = -2.8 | 22.2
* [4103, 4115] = -1.6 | 20.4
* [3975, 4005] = 0.8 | 18.5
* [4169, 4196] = -2.8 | 19.3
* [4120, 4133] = -2.4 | 21.2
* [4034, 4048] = 0.5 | 18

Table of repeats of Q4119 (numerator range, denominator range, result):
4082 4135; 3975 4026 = 1.21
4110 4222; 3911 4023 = 1.17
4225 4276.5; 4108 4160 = 0.83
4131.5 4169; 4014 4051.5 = 1.32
